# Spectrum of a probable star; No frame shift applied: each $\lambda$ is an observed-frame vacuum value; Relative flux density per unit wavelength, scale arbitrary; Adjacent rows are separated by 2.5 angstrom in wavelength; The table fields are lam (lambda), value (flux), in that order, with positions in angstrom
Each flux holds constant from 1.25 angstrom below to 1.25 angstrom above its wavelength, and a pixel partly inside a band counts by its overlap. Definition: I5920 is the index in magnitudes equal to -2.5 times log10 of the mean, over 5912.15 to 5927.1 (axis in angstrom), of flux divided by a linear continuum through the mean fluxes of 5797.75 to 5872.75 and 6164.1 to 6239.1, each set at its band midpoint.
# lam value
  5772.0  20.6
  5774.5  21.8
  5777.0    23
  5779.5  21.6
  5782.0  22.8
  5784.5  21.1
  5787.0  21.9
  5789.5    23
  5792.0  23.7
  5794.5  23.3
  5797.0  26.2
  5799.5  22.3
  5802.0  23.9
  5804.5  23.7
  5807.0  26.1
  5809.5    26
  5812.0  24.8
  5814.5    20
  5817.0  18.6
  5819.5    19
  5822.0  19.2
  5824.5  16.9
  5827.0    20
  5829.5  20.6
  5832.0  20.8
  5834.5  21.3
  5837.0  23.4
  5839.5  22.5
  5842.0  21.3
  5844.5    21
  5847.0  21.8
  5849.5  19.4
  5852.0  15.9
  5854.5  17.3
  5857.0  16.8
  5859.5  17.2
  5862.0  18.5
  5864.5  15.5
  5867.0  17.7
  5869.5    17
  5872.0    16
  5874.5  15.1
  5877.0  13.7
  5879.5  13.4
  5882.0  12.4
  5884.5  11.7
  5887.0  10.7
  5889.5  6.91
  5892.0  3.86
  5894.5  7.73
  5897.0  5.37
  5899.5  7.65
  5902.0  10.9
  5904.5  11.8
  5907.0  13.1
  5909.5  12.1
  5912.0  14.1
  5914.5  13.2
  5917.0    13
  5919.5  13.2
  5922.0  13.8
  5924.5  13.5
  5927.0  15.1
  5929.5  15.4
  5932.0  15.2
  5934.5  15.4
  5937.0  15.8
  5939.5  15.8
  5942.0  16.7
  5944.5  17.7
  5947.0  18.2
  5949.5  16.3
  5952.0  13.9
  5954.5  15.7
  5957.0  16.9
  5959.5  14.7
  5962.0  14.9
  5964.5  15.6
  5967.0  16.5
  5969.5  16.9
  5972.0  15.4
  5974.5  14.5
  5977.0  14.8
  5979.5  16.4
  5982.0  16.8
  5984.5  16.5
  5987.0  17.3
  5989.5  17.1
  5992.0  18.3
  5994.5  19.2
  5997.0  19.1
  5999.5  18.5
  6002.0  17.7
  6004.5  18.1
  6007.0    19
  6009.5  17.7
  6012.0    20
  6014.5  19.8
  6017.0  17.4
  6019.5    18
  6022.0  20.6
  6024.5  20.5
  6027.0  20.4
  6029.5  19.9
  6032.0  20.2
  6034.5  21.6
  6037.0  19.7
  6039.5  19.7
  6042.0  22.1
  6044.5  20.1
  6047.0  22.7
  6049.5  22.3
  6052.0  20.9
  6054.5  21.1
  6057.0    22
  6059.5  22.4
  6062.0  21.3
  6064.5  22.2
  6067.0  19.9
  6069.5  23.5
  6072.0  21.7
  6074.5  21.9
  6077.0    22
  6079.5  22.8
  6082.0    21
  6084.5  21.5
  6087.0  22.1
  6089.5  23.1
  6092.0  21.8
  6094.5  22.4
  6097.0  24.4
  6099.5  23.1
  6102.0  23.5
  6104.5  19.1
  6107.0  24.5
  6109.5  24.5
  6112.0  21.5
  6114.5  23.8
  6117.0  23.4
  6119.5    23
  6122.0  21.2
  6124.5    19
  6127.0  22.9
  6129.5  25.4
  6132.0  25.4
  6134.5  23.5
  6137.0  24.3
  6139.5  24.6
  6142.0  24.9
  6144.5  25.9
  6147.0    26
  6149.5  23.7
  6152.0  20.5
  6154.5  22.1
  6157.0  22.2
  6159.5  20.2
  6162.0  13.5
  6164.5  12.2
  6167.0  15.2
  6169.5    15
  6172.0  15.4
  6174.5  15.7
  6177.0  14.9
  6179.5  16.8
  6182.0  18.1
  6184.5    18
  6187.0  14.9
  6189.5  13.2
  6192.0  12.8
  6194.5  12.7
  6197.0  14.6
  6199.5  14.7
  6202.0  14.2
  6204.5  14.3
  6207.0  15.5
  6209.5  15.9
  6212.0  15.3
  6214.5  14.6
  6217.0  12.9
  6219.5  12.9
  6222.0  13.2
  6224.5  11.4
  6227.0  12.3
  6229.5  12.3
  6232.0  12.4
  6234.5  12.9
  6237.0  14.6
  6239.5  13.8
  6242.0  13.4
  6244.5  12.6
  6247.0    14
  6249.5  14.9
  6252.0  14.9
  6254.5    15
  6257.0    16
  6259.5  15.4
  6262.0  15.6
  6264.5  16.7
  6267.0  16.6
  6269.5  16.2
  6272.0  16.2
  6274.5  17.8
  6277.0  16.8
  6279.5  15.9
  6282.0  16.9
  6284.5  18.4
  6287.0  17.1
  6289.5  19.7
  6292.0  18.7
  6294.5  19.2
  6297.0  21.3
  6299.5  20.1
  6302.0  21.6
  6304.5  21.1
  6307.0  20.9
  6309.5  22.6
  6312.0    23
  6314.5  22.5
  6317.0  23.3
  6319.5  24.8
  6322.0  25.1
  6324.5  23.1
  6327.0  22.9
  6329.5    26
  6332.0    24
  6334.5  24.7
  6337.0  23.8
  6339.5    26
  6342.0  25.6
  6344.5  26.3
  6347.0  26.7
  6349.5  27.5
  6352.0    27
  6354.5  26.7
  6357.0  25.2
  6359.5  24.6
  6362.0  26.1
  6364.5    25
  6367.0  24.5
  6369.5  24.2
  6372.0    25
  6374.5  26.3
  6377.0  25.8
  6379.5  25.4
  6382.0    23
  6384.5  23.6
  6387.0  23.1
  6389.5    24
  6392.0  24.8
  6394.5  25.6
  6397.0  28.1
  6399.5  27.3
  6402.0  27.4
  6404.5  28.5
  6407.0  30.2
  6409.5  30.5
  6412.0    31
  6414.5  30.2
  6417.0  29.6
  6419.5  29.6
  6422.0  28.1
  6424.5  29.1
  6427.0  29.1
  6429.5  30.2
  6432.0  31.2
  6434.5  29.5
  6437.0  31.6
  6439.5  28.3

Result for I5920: 0.36 mag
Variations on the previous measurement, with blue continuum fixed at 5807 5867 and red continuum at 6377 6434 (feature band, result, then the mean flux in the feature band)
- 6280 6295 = 0.39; 18.2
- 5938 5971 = 0.32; 16.1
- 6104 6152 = 0.02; 23.5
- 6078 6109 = 0.05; 22.5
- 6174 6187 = 0.43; 16.6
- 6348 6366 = 0.04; 26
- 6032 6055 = 0.08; 21.1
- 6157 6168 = 0.45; 16.1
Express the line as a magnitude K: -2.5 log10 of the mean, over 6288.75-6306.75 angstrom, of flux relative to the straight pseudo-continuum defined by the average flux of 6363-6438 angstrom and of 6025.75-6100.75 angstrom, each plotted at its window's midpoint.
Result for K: 0.25 mag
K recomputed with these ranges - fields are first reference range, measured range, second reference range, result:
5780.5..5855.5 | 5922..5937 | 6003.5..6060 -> 0.367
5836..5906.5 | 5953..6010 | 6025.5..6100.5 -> 0.115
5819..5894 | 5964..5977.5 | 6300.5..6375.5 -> 0.187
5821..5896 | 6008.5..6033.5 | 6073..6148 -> 0.067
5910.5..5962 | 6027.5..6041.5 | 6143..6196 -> -0.248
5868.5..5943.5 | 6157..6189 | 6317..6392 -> 0.241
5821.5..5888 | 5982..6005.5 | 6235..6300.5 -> -0.041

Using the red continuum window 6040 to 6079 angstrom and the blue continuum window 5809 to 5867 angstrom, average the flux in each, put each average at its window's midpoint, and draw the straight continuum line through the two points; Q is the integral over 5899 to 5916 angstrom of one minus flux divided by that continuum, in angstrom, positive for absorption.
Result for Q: 6.97 angstrom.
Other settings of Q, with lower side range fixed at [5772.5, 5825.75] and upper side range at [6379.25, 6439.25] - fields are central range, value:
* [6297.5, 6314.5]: 3.4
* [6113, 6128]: 1.8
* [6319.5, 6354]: 2.6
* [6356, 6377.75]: 1.9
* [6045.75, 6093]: 5.6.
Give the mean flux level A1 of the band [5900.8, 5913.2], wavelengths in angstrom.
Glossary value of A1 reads 12.4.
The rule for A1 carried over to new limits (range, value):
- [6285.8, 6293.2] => 18.5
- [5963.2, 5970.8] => 16.3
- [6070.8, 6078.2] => 21.9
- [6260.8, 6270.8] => 16.3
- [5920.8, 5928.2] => 14.1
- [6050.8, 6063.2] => 21.5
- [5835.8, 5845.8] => 22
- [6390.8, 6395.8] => 25.2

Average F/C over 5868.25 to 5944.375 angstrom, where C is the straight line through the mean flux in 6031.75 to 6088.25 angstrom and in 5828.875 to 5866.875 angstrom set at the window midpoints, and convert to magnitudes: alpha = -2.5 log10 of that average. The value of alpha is 0.494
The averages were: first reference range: 19.5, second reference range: 21.5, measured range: 12.7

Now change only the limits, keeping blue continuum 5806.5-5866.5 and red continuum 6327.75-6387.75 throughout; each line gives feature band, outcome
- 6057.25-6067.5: 0.03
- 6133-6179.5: 0.17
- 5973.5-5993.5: 0.29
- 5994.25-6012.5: 0.17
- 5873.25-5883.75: 0.45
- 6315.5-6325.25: 0.04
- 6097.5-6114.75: -0.01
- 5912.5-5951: 0.35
